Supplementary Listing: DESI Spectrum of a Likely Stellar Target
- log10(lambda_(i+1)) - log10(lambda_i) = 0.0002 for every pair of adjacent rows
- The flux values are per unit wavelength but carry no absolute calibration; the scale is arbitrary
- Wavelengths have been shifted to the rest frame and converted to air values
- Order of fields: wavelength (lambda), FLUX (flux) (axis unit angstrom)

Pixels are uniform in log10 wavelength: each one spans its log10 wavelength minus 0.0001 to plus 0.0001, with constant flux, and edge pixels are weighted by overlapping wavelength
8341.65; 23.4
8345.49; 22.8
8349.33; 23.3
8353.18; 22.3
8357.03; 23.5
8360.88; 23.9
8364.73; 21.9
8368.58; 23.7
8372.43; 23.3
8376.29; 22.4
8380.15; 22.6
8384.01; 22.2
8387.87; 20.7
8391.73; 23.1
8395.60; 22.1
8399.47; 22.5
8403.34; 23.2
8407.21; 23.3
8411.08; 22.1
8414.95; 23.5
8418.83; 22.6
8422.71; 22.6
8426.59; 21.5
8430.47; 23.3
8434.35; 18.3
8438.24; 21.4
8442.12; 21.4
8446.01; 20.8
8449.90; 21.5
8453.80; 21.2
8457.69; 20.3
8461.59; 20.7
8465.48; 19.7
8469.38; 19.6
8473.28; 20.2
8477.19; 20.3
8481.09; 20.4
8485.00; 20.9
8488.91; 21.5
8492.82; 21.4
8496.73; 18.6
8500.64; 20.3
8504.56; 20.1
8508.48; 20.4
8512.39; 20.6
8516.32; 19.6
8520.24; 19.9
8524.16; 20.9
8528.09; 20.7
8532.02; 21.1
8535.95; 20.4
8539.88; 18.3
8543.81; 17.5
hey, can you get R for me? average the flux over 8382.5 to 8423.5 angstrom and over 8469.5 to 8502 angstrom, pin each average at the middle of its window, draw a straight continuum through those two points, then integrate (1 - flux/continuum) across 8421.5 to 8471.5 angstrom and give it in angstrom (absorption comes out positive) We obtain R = 1.17 angstrom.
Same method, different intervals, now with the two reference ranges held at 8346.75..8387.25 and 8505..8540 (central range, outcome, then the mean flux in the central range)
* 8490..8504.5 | 0.38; 20.2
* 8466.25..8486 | 0.79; 20.2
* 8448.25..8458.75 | 0.19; 21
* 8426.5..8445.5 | 0.52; 21.1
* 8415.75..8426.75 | -0.26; 22.5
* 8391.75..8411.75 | -0.40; 22.7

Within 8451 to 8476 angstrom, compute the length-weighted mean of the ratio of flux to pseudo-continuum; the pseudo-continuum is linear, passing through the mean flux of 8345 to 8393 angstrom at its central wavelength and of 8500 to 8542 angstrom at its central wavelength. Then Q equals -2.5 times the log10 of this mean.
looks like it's 0.04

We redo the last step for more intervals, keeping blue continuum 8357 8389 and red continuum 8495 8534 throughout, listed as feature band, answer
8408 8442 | -0.01 mag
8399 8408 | -0.04 mag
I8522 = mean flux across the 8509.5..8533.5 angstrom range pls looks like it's 20.5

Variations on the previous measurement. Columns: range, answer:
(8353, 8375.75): 23.1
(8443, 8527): 20.4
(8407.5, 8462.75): 21.6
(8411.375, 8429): 22.5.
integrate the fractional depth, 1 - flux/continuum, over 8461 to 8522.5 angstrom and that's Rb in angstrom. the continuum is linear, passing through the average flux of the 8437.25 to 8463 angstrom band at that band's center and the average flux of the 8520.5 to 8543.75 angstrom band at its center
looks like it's 0.80 angstrom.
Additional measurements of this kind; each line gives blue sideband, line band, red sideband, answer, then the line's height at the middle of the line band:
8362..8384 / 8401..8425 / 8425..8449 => -1.2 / 21.7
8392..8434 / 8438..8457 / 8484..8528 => 0.5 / 21.7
